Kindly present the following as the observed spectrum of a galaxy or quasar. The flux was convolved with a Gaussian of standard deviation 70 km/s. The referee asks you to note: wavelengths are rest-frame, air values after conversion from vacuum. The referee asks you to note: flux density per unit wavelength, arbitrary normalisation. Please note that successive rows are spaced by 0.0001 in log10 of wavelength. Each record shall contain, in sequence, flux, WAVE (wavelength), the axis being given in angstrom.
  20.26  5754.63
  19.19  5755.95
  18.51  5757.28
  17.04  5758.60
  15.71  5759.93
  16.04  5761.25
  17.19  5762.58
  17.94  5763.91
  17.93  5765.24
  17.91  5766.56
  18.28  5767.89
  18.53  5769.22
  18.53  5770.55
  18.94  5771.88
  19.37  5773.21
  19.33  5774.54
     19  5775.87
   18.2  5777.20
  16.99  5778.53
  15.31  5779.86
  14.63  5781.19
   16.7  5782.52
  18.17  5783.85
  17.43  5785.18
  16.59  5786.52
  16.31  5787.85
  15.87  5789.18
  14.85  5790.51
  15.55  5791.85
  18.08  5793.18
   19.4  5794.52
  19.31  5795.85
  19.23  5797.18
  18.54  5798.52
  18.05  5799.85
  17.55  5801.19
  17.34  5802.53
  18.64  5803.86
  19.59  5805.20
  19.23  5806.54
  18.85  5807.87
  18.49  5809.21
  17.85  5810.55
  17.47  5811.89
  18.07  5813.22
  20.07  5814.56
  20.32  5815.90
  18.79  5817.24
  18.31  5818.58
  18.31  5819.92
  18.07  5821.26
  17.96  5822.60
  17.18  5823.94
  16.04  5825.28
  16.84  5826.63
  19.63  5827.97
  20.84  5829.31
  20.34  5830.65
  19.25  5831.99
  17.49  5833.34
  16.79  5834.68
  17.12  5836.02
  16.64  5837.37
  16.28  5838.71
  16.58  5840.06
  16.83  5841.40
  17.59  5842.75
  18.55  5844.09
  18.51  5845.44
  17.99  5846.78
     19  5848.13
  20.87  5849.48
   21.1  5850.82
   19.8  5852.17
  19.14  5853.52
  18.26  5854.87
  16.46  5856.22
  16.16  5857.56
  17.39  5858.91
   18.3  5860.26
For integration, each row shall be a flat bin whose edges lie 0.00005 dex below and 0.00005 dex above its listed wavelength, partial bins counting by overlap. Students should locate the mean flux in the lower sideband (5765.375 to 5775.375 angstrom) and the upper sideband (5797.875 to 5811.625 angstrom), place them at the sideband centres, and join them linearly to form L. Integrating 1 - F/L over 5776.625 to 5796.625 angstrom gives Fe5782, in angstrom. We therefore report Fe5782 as 1.8 angstrom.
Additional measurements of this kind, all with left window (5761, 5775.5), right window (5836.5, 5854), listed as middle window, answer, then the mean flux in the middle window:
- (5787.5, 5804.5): 0.6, 17.6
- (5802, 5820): -0.4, 18.7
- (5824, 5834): -0.1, 18.5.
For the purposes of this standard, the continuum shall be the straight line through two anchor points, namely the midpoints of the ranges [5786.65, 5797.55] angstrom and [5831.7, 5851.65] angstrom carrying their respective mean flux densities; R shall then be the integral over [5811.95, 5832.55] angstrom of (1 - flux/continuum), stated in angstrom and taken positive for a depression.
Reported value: -1.1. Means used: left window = 17.3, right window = 18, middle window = 18.6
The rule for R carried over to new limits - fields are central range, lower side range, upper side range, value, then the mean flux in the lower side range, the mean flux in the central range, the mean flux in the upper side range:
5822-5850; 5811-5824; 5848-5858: 1.08 angstrom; 18.5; 18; 18.9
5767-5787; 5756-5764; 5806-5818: -0.06 angstrom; 17.2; 17.7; 18.8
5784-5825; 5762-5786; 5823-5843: -0.66 angstrom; 17.8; 18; 17.7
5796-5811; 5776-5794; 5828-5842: -1.26 angstrom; 16.6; 18.5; 17.9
